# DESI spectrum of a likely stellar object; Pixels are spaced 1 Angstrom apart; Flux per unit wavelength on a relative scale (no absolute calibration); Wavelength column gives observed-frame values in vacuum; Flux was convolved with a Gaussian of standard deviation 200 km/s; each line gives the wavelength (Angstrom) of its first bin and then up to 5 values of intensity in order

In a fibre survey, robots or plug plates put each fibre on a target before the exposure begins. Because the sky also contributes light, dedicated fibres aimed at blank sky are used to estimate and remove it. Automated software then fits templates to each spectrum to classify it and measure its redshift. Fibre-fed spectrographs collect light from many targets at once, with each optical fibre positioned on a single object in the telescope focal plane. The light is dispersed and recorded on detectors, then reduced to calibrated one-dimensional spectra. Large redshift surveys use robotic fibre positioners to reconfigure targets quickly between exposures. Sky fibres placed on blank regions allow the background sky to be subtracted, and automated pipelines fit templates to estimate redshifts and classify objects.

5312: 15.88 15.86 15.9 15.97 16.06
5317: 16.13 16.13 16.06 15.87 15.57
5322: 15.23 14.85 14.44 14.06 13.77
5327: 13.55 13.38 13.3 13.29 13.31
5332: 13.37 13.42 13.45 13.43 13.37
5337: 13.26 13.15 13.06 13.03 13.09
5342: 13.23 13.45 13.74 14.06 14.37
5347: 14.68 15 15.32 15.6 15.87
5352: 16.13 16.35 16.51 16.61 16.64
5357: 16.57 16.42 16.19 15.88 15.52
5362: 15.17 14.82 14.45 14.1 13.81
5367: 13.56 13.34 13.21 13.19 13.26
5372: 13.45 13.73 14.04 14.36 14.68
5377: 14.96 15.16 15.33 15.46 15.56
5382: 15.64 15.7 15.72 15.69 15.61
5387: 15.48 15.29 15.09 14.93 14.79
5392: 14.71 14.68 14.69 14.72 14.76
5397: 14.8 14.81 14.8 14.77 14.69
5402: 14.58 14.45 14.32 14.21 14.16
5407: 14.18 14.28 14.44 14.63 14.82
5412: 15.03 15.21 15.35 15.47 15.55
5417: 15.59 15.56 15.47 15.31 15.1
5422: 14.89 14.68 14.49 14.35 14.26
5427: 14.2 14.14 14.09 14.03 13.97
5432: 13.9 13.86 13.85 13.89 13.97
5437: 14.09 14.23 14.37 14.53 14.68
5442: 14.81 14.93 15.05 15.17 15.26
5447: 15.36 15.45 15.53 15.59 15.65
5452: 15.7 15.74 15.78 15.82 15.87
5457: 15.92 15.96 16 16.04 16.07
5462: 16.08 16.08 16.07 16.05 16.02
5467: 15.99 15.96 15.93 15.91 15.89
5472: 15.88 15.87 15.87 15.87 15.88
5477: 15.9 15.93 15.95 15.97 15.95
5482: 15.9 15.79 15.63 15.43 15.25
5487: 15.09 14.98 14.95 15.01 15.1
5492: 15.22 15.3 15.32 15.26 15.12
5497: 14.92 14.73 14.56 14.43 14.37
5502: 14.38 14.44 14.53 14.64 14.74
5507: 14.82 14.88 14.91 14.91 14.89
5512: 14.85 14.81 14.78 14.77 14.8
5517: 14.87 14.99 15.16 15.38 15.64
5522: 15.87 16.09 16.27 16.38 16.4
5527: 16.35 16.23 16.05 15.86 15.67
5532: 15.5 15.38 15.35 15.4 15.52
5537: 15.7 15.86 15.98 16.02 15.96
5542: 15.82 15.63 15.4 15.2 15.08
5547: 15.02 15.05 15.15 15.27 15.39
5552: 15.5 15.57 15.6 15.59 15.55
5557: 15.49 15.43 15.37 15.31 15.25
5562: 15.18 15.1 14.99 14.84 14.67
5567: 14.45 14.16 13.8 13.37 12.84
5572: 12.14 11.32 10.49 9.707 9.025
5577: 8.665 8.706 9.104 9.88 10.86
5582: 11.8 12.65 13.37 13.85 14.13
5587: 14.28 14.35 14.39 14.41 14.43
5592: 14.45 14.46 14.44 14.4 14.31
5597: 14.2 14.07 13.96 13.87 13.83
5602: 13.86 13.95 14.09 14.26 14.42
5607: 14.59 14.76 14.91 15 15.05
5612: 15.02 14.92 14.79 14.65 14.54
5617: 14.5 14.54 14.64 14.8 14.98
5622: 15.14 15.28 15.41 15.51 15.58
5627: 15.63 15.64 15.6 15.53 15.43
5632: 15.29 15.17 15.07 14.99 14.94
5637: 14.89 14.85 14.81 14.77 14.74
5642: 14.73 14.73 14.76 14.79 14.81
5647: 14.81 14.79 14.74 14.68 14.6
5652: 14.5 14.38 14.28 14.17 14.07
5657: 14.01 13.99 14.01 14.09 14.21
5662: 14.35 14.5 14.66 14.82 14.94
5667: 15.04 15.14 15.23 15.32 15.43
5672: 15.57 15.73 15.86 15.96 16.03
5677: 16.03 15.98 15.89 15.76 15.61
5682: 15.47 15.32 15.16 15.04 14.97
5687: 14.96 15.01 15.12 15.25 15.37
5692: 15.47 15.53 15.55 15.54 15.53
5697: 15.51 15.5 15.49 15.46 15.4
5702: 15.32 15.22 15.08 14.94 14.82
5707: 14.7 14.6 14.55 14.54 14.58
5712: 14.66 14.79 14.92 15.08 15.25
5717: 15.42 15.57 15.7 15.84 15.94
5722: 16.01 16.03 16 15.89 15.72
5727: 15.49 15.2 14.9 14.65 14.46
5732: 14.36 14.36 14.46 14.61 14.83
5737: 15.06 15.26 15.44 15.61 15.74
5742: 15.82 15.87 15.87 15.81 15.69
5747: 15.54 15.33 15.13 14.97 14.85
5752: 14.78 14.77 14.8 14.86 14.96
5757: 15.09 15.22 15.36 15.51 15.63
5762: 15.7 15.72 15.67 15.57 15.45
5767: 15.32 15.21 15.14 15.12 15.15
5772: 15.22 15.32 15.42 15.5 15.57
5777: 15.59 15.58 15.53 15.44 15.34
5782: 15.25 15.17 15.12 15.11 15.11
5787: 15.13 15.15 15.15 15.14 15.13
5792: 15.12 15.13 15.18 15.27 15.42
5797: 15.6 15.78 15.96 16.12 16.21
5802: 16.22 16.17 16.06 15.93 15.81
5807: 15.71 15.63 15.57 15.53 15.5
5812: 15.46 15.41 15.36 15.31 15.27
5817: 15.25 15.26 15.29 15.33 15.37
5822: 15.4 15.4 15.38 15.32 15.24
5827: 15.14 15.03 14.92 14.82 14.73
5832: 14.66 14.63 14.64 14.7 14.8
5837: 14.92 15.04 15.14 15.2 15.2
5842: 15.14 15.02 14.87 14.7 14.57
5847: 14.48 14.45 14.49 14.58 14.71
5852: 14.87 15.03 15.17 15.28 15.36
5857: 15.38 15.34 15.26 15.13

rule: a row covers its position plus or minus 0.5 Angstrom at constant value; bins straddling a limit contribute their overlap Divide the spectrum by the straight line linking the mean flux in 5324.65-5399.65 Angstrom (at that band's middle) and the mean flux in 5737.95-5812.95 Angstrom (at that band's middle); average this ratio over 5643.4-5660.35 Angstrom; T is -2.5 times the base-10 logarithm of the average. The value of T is 0.05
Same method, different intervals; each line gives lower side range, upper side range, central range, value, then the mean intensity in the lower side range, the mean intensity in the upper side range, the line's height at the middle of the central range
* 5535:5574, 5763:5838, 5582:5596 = 0.07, 14.9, 15.3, 15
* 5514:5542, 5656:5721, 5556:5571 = 0.06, 15.7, 15.2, 15.6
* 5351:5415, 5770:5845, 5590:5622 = 0.05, 14.9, 15.3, 15.1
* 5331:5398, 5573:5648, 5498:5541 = -0.07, 14.7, 14.1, 14.3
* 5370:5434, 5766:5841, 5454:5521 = -0.04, 14.7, 15.3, 14.9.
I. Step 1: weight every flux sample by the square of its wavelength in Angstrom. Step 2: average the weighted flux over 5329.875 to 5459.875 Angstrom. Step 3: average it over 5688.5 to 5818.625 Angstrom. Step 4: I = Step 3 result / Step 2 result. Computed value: 1.18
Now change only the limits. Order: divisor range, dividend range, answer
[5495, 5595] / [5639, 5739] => 1.09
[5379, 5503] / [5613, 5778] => 1.10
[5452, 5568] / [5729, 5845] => 1.09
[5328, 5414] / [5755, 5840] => 1.22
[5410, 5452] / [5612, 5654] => 1.09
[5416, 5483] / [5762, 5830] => 1.14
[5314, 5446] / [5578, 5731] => 1.11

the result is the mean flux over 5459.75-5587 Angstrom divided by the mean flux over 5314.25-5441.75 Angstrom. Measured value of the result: 1.01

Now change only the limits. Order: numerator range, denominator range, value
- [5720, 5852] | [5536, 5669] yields 1.06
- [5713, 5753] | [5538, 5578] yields 1.07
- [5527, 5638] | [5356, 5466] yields 0.97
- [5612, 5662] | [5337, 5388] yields 1.00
